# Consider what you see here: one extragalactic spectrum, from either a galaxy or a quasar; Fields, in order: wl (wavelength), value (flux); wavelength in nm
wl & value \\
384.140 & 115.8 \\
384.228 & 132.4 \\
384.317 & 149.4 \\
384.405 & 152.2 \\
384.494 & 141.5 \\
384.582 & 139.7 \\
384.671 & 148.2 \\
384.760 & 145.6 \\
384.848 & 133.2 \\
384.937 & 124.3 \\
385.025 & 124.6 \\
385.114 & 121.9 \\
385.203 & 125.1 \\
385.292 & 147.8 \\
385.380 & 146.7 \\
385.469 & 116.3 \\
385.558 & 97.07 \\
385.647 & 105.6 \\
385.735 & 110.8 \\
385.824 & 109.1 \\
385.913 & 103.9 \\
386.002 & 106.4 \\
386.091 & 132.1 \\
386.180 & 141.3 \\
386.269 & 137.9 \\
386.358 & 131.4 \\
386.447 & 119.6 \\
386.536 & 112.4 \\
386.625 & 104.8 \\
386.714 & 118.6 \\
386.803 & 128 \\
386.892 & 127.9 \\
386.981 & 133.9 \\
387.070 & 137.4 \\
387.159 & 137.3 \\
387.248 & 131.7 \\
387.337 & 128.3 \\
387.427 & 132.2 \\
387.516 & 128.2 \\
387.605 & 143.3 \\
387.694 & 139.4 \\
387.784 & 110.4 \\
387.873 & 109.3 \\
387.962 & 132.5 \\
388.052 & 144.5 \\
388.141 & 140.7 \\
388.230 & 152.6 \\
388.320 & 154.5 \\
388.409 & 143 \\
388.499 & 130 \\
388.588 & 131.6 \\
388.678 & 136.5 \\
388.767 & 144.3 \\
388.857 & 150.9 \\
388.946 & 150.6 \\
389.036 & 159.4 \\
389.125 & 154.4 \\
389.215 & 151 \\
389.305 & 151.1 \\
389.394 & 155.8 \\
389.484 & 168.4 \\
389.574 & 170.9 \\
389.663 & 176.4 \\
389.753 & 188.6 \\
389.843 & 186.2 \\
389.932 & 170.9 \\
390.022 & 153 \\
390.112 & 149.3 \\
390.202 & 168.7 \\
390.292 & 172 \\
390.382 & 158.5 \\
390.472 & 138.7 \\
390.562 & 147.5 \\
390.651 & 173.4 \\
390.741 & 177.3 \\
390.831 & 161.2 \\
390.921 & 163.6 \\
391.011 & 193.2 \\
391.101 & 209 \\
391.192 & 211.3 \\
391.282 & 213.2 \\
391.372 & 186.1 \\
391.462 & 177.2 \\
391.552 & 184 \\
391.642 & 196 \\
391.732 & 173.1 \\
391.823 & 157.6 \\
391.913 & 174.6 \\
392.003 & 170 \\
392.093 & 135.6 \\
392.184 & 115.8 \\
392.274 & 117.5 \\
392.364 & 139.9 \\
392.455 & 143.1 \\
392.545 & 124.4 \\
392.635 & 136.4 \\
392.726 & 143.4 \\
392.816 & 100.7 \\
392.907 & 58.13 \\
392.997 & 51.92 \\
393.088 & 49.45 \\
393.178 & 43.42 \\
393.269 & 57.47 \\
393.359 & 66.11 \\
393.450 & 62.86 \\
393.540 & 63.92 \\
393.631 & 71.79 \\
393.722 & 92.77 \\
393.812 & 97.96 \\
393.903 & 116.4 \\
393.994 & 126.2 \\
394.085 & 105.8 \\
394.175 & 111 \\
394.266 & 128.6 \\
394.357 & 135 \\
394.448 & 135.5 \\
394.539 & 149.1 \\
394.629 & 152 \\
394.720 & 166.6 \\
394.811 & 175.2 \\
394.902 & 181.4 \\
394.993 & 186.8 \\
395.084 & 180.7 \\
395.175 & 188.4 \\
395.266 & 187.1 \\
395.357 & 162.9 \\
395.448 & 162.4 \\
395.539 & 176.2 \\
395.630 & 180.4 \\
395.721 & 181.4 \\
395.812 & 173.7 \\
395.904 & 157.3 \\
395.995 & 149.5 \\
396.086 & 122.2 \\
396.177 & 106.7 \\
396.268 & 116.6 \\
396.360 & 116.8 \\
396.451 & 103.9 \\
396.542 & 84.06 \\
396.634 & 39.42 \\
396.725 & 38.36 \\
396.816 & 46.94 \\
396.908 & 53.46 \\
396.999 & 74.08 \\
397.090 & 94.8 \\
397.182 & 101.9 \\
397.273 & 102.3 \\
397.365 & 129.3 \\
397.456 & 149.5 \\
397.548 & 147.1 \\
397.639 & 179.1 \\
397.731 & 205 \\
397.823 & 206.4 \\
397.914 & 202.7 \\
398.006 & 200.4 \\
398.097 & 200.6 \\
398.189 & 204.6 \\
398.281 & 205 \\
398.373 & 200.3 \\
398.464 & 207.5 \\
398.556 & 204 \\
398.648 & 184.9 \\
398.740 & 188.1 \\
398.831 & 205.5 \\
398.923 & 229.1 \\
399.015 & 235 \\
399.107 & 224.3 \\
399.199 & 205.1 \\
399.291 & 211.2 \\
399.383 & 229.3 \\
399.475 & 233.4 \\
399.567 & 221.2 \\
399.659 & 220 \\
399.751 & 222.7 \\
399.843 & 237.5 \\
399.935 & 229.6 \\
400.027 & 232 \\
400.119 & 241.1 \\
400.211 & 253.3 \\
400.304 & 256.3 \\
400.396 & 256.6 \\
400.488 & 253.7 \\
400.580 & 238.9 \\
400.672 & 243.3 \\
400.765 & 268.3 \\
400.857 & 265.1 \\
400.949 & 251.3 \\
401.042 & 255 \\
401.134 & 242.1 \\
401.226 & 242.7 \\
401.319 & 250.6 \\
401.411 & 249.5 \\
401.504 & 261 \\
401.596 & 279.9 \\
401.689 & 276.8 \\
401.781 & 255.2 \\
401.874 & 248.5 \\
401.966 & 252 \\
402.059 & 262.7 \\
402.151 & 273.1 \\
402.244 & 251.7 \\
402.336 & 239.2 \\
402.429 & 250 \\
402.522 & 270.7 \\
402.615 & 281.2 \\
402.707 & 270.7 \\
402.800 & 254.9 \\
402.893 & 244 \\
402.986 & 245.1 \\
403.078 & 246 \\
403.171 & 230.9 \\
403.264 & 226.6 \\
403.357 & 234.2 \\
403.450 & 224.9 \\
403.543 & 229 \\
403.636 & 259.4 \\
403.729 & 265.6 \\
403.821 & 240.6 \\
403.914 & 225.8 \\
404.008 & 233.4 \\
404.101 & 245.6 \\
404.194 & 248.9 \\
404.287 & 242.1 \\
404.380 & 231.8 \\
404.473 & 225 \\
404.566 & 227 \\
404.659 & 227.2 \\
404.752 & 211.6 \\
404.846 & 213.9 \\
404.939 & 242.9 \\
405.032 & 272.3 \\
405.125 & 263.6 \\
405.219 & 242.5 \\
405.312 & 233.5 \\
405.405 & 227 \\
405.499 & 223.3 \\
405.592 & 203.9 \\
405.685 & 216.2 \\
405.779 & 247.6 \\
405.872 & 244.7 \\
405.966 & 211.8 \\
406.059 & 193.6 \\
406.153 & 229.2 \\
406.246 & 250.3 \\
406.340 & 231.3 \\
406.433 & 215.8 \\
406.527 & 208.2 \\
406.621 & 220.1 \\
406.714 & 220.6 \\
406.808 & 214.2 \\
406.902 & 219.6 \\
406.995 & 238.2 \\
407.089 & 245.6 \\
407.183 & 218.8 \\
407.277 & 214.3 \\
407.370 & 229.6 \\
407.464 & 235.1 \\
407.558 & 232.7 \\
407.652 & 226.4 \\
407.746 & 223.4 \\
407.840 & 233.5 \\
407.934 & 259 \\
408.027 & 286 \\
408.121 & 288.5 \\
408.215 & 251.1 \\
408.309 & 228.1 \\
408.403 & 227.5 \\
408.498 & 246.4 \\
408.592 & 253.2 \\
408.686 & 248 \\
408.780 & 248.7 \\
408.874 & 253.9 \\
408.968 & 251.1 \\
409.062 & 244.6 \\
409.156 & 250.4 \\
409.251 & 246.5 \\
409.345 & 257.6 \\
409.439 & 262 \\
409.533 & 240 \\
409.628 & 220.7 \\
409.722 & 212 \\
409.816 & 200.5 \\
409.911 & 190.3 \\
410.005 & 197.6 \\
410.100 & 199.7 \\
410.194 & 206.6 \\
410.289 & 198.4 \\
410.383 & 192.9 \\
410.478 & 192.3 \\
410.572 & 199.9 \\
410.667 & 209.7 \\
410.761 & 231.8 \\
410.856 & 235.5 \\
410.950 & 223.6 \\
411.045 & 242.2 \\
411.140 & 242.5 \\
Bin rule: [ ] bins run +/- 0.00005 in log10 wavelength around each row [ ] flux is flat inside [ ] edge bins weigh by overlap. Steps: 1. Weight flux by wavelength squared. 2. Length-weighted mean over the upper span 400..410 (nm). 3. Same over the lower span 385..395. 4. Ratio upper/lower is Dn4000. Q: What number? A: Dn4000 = 1.9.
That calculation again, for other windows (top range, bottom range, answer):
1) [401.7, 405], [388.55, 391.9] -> 1.55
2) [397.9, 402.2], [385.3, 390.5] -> 1.79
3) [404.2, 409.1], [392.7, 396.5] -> 1.97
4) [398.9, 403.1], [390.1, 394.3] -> 1.93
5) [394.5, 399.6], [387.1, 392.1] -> 1.07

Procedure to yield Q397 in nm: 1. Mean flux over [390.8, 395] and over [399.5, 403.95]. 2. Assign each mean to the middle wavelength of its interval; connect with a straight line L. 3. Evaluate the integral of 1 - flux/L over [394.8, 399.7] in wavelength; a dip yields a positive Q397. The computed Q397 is 0.68 nm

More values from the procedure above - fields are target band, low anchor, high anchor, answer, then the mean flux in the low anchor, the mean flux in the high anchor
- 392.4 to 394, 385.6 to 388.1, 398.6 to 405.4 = 0.78 nm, 125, 242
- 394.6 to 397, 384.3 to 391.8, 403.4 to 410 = 0.60 nm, 146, 235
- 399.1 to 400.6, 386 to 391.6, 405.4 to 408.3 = -0.25 nm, 151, 231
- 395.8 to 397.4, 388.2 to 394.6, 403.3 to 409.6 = 0.69 nm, 141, 237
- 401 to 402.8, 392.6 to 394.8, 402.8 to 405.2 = -0.41 nm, 102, 239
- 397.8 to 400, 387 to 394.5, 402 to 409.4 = -0.22 nm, 139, 239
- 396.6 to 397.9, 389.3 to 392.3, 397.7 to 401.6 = 0.60 nm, 170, 229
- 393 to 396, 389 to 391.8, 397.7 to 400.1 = 0.96 nm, 172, 214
